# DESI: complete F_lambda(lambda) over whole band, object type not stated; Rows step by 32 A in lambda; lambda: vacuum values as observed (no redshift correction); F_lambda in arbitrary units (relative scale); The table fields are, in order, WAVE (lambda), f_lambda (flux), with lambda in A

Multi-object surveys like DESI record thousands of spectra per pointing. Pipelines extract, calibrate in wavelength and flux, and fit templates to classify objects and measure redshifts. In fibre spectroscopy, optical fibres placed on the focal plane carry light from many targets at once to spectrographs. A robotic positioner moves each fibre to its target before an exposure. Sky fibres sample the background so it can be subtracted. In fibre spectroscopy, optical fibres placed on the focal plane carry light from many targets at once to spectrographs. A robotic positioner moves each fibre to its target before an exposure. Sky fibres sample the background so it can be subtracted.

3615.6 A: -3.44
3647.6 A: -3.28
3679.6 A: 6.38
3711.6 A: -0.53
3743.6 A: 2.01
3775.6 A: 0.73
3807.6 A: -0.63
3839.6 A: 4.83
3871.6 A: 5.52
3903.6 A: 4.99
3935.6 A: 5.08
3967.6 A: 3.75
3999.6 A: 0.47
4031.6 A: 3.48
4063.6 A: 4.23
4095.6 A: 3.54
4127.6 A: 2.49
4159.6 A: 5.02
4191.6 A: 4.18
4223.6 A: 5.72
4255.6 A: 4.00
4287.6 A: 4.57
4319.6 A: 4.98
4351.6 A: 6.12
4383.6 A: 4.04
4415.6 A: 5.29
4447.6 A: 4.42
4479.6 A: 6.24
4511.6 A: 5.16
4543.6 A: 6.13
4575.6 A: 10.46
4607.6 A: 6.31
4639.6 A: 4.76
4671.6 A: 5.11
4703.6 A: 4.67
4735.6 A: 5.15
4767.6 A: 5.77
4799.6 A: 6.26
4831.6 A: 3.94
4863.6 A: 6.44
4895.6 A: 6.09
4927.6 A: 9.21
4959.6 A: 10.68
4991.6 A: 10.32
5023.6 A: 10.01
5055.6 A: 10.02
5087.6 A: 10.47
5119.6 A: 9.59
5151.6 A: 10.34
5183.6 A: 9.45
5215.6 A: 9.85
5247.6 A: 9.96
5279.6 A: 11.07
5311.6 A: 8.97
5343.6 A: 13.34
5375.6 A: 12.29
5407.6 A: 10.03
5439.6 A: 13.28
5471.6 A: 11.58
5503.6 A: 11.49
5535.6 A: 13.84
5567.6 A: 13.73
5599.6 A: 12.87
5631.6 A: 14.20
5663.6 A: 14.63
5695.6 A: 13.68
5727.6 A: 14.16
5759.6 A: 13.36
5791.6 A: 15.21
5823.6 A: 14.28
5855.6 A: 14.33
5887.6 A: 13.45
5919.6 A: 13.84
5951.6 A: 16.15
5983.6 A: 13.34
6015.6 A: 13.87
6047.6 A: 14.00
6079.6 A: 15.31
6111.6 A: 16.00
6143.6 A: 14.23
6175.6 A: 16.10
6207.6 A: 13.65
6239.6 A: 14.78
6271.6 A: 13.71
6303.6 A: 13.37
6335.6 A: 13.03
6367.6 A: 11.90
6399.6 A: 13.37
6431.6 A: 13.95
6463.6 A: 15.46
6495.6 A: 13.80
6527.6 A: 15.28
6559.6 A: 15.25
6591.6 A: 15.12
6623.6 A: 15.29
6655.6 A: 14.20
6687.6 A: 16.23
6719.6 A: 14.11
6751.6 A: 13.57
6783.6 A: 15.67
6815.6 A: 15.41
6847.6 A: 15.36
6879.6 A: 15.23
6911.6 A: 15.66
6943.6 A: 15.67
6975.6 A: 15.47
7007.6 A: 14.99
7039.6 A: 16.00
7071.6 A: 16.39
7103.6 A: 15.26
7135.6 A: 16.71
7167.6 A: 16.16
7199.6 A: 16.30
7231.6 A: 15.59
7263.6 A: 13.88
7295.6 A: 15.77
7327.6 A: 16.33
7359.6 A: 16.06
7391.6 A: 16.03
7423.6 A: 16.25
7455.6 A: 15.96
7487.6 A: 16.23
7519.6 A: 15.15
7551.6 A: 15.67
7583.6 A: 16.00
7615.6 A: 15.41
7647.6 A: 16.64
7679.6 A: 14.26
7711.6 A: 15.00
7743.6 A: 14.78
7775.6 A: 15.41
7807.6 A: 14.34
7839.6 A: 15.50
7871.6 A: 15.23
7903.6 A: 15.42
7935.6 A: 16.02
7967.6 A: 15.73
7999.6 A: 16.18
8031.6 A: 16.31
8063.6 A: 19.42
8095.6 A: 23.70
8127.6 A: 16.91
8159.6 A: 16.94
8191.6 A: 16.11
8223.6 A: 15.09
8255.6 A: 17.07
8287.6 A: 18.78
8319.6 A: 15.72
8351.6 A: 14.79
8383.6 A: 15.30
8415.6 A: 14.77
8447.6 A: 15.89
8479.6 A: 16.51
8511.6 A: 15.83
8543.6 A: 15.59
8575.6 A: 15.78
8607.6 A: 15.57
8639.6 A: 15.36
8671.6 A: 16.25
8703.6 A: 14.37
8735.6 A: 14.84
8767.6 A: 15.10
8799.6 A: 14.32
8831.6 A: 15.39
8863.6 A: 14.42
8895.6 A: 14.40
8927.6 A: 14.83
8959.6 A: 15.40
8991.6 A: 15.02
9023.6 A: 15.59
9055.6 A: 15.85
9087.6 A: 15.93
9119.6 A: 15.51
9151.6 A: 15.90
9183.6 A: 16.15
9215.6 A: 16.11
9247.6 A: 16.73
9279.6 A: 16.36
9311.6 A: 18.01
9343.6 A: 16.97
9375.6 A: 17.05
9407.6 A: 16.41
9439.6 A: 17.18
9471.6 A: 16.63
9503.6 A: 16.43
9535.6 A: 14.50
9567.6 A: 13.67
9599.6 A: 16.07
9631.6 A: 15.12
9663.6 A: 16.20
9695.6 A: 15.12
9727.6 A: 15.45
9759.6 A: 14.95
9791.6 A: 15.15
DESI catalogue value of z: 0.231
